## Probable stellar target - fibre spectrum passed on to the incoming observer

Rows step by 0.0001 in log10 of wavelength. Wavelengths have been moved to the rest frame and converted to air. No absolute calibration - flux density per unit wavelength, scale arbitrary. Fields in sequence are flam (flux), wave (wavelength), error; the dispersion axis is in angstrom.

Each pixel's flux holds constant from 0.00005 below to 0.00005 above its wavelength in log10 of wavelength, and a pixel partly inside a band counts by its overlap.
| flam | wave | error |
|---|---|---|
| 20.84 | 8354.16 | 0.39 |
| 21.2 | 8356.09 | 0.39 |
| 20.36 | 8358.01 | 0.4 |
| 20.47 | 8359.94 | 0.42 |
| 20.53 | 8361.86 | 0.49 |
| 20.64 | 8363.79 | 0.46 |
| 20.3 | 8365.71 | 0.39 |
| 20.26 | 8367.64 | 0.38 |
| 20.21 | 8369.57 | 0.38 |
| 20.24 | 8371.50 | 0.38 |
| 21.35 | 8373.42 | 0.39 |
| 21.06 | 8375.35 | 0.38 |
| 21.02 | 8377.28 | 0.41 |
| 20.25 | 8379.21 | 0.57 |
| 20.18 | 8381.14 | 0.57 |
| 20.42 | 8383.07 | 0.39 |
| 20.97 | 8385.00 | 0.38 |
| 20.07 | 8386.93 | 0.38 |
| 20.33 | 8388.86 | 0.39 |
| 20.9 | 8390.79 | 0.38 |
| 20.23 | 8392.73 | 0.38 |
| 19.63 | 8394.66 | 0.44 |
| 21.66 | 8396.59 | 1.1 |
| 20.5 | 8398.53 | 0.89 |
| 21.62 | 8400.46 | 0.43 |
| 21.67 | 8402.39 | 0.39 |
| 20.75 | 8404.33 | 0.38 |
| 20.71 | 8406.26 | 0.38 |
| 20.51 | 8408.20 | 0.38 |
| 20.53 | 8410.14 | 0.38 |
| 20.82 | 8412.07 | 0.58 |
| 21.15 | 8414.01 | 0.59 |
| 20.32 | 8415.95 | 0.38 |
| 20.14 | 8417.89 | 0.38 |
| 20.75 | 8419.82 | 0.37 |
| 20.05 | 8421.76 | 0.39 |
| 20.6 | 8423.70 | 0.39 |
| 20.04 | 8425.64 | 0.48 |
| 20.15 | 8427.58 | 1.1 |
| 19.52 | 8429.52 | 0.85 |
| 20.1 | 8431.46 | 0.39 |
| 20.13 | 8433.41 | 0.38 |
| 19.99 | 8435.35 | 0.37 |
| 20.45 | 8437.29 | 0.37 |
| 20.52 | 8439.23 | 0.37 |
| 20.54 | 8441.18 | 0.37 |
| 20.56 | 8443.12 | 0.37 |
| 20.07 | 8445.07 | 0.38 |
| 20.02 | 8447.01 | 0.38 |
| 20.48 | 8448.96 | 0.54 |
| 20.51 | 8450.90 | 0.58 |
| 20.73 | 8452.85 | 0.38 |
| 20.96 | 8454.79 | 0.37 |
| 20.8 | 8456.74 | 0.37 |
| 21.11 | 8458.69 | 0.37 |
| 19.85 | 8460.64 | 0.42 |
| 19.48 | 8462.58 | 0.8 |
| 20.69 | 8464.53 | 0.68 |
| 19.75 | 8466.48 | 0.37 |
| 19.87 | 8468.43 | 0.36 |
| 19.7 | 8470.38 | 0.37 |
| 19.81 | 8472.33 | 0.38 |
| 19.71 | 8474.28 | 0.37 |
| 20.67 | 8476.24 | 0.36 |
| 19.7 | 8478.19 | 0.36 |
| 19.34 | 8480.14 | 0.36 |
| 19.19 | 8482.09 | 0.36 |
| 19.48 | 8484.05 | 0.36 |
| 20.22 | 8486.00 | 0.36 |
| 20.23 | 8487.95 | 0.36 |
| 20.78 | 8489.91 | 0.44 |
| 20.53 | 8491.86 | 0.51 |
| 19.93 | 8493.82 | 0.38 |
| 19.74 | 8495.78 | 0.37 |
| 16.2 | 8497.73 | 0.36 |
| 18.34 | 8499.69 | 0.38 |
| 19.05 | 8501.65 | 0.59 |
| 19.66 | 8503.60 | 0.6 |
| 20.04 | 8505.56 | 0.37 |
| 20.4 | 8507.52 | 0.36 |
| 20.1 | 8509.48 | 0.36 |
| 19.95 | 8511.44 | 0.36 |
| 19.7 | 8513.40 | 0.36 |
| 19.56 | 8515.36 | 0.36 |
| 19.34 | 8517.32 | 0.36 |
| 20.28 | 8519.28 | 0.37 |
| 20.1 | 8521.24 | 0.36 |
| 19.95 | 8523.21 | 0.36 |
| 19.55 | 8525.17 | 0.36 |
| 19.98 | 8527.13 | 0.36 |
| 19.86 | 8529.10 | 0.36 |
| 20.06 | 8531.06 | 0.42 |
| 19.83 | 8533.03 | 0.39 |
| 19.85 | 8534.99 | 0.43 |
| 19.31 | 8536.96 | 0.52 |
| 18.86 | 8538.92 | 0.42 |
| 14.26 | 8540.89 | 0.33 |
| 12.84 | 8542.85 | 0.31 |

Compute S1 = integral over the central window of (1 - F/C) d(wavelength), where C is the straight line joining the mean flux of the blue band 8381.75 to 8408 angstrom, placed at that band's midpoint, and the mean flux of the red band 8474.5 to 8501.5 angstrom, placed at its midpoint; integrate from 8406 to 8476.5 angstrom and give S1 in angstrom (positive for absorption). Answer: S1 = -0.6 angstrom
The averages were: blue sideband 20.7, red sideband 19.5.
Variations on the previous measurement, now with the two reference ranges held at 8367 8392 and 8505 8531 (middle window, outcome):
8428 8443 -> 0.1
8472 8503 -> 0.8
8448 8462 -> -0.3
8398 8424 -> -0.4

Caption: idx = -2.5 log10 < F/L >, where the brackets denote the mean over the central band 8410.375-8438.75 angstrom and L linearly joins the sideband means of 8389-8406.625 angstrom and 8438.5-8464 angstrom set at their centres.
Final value 0.02 mag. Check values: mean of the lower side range 20.8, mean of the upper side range 20.4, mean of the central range 20.3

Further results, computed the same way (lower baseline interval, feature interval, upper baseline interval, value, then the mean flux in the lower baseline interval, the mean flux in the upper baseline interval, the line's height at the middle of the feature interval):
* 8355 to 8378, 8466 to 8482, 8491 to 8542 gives 0.00 mag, 20.6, 19.4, 19.7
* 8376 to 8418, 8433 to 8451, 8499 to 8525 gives 0.00 mag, 20.7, 19.7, 20.3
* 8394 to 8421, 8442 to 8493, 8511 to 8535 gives 0.01 mag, 20.8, 19.8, 20.3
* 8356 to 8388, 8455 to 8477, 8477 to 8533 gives -0.01 mag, 20.5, 19.7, 19.9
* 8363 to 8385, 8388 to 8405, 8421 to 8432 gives -0.02 mag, 20.6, 20.1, 20.4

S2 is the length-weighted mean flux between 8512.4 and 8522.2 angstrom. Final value 19.8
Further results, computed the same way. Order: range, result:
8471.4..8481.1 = 19.8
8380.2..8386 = 20.5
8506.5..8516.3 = 19.9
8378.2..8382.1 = 20.2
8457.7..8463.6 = 20.2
